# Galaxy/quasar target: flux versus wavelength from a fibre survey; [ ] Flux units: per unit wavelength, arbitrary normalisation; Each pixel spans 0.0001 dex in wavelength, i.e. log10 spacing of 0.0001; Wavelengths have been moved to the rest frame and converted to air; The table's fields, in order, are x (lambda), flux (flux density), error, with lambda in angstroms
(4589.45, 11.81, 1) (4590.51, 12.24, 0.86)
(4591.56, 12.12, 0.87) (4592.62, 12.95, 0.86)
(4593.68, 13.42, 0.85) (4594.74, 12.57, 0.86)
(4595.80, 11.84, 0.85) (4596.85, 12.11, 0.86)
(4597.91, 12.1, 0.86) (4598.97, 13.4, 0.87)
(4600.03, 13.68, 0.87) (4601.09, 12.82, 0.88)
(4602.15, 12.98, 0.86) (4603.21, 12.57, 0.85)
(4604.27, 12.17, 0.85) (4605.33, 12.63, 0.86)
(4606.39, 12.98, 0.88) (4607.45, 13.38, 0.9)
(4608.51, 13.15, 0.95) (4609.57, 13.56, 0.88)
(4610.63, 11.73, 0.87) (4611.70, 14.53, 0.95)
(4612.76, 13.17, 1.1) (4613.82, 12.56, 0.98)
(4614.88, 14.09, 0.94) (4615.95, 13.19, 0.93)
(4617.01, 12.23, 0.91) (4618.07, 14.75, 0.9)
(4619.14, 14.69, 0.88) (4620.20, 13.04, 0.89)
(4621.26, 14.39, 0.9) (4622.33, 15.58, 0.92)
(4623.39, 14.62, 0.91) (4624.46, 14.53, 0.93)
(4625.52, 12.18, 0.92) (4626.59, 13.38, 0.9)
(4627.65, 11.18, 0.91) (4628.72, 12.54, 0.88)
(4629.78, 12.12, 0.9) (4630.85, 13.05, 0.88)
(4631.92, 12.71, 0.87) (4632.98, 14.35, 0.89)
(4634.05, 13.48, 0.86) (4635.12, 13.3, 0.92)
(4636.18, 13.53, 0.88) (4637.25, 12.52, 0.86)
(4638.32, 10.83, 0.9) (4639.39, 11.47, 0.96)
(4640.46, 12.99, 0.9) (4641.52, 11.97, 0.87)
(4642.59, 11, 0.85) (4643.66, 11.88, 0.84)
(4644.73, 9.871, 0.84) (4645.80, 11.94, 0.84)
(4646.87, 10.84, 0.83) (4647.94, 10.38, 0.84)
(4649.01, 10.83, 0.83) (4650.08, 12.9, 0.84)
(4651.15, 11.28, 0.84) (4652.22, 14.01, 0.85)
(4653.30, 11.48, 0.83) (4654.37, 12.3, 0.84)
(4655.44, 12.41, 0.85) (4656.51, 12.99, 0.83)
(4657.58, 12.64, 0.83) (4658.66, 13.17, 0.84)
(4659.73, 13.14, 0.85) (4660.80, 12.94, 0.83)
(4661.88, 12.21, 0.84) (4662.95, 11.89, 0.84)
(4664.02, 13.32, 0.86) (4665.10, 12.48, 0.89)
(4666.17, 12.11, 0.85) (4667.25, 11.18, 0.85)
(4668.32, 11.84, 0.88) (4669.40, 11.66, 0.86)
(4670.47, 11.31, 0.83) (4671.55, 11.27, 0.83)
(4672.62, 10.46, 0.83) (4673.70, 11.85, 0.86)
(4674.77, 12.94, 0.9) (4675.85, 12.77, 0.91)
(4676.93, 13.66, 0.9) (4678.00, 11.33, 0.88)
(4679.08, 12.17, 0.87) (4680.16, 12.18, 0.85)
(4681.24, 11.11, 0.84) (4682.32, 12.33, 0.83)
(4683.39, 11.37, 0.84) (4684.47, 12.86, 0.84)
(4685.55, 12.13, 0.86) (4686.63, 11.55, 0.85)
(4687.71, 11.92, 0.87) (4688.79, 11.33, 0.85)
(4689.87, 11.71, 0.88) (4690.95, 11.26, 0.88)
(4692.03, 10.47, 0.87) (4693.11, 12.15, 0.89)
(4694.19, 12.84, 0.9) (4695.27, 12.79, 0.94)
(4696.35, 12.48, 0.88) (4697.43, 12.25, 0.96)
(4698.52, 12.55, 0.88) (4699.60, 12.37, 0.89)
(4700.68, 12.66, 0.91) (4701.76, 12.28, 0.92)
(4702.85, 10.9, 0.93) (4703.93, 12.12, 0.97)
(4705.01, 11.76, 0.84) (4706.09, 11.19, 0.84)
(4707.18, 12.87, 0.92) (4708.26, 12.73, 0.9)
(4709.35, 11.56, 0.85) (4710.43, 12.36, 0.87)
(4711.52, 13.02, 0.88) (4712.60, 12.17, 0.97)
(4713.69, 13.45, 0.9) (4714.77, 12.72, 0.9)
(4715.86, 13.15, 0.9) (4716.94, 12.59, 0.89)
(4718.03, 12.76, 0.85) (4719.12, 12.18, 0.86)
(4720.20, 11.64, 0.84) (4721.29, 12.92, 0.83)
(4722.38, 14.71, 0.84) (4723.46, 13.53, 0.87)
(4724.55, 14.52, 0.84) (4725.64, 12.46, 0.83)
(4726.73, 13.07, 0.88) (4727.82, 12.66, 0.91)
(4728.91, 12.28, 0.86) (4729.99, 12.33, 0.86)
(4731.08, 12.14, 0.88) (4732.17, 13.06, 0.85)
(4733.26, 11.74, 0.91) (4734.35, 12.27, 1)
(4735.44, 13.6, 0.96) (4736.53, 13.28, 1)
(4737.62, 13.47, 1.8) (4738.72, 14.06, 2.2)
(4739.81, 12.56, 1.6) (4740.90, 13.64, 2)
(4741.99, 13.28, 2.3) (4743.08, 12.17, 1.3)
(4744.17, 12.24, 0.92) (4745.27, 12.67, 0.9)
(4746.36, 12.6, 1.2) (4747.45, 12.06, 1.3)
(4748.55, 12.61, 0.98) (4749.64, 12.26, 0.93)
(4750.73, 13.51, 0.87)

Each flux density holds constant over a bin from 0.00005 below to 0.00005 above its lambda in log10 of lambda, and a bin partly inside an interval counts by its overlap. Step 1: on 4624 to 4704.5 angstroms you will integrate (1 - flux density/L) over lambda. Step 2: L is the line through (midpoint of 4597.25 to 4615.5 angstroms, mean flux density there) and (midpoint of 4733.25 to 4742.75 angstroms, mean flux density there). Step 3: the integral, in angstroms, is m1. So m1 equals 5.7 angstroms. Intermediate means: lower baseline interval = 13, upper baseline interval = 13.2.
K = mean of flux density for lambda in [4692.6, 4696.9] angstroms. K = 12.6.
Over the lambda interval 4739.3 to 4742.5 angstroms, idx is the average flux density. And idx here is 13.2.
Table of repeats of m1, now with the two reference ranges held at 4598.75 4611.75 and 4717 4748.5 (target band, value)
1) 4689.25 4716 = 1.4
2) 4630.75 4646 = 0.7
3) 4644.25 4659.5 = 1.1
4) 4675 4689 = 0.9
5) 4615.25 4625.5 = -0.8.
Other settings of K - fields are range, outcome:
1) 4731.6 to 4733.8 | 12.4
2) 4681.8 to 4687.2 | 12.1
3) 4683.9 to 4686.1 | 12.5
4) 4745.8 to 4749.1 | 12.4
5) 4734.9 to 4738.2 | 13.4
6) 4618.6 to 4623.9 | 14.5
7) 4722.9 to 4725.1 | 14.1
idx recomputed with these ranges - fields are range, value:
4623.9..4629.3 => 12.8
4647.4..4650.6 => 11.4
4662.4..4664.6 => 12.6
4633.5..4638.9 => 12.7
